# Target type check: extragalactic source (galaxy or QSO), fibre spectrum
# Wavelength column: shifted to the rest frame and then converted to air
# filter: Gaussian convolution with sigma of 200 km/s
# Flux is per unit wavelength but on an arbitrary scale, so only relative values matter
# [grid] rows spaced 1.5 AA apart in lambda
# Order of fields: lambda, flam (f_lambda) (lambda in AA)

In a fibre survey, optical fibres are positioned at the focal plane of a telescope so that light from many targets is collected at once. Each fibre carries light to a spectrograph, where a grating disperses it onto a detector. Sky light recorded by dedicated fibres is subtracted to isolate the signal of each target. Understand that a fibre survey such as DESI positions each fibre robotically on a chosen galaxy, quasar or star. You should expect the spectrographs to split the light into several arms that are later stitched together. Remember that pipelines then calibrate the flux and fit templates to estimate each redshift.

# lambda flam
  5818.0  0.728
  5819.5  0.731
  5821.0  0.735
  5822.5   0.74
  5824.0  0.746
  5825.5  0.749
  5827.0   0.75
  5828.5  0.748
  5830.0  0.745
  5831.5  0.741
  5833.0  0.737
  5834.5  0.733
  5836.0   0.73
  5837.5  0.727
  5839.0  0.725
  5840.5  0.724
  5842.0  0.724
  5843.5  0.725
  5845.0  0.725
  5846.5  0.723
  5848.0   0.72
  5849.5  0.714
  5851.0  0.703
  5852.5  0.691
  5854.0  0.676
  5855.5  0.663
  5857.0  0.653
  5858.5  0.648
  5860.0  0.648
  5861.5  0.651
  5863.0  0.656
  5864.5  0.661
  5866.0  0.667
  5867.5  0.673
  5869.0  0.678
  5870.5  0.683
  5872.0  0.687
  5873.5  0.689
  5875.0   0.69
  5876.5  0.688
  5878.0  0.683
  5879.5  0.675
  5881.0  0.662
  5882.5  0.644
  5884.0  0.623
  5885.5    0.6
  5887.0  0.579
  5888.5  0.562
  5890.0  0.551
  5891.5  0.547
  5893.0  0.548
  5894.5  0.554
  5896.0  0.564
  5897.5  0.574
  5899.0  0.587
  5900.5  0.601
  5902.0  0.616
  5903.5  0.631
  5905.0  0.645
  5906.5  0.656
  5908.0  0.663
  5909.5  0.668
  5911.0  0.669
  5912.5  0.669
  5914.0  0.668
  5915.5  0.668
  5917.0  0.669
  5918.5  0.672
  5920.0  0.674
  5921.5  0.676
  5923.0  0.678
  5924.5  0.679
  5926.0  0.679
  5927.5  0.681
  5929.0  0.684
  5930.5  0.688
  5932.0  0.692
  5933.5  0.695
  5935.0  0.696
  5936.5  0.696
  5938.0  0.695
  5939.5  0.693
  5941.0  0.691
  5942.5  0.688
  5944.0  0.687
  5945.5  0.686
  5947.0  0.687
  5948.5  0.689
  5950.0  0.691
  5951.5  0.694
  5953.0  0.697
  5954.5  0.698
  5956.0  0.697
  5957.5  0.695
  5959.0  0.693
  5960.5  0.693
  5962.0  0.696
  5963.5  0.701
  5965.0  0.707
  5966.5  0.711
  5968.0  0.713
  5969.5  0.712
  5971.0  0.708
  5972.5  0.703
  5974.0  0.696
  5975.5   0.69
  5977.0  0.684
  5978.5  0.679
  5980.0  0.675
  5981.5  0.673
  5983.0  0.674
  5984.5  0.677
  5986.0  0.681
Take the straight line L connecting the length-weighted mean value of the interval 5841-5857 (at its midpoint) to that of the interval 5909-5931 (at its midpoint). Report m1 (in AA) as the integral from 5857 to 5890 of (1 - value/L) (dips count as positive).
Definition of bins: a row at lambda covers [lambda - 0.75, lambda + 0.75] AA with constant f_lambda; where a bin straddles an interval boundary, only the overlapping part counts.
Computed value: 2.0 AA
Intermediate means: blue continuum 0.704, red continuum 0.675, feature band 0.652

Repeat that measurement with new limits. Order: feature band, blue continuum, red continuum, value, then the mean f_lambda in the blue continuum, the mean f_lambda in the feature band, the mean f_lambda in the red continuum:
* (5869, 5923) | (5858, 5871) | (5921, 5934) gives 2.9 AA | 0.663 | 0.636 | 0.683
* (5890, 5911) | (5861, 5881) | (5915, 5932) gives 2.2 AA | 0.675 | 0.605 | 0.678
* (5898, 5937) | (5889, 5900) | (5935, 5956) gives -2.8 AA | 0.562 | 0.665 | 0.692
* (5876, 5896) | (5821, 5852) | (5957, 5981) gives 3.1 AA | 0.731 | 0.606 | 0.697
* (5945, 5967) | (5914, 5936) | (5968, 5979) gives -0.1 AA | 0.681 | 0.696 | 0.698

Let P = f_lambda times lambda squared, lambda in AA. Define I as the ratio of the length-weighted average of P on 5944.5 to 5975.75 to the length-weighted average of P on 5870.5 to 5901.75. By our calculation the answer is 1.2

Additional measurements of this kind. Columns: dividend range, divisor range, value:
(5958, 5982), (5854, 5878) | 1.08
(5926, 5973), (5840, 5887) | 1.06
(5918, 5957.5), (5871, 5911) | 1.12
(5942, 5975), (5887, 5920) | 1.15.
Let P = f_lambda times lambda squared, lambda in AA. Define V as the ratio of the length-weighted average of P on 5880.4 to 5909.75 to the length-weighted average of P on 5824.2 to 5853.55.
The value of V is 0.84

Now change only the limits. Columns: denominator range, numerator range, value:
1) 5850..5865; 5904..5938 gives 1.04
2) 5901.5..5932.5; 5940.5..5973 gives 1.06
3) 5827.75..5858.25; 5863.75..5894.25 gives 0.90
